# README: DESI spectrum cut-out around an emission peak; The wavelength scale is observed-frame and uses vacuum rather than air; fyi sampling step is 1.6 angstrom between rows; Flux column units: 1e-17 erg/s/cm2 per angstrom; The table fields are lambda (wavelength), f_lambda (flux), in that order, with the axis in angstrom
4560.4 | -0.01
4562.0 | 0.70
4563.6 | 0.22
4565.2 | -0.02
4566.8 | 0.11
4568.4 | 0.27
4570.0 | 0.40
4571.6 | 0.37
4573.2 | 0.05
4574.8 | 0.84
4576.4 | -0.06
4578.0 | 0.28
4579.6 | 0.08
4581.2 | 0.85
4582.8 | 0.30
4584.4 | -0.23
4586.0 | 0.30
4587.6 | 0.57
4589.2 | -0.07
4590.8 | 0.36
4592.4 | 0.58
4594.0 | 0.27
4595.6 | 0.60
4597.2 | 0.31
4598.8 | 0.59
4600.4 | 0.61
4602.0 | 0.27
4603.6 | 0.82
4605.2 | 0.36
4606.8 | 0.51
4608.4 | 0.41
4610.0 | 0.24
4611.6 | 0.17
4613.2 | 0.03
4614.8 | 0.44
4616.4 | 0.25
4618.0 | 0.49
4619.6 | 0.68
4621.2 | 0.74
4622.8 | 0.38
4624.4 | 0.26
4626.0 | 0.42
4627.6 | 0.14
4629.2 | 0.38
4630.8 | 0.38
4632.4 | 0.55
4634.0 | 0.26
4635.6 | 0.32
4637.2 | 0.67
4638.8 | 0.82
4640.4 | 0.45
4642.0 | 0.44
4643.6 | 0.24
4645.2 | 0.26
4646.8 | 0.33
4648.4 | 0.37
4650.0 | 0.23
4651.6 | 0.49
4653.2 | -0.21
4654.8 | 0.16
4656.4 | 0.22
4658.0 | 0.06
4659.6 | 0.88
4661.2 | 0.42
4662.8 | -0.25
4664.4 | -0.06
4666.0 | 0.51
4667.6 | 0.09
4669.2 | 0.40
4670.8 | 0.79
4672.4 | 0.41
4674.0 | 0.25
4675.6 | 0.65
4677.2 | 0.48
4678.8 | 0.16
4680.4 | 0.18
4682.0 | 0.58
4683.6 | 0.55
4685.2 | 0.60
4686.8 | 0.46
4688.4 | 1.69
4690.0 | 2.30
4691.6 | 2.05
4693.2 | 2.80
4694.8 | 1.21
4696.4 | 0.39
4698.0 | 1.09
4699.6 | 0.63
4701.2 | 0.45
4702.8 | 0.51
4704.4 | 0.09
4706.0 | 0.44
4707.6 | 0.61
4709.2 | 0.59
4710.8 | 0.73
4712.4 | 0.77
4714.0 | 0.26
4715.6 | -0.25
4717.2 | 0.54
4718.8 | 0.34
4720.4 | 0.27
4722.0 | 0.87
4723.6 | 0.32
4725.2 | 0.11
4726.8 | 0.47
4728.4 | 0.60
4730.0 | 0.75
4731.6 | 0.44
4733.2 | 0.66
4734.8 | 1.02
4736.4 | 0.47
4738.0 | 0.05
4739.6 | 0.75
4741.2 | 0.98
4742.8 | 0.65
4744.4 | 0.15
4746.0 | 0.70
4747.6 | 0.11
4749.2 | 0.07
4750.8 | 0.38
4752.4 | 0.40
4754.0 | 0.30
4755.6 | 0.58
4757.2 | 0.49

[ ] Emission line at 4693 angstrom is [O II] 3727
